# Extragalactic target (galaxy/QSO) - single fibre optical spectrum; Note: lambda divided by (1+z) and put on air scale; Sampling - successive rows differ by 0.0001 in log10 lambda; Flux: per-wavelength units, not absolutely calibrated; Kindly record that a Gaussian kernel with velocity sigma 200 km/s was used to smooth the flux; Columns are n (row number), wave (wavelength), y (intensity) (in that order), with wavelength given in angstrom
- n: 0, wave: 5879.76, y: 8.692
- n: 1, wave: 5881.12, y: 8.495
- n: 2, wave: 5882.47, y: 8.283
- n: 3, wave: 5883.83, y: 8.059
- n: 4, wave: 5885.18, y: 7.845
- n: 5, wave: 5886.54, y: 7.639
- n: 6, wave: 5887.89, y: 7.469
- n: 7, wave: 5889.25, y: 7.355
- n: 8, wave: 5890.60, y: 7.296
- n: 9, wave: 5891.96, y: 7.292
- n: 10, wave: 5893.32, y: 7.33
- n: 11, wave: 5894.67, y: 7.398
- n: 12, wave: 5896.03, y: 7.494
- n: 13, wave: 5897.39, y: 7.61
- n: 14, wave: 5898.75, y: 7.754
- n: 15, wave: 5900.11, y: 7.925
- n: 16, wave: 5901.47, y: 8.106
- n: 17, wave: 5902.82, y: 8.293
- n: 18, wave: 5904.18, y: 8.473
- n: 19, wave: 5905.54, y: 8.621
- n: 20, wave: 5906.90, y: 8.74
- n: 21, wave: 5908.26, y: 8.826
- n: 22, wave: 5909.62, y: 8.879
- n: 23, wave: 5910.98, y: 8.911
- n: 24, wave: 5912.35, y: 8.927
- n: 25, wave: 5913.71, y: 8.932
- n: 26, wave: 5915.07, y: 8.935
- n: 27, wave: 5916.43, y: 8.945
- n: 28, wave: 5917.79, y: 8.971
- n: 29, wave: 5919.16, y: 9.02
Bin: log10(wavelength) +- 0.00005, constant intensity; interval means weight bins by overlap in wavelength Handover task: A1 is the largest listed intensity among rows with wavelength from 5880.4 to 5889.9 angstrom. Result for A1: 8.495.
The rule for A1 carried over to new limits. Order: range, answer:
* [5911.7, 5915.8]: 8.935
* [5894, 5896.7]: 7.494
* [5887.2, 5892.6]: 7.469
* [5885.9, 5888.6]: 7.639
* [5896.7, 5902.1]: 8.106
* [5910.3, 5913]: 8.927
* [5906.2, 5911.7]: 8.911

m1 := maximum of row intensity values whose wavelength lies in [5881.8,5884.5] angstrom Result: 8.283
